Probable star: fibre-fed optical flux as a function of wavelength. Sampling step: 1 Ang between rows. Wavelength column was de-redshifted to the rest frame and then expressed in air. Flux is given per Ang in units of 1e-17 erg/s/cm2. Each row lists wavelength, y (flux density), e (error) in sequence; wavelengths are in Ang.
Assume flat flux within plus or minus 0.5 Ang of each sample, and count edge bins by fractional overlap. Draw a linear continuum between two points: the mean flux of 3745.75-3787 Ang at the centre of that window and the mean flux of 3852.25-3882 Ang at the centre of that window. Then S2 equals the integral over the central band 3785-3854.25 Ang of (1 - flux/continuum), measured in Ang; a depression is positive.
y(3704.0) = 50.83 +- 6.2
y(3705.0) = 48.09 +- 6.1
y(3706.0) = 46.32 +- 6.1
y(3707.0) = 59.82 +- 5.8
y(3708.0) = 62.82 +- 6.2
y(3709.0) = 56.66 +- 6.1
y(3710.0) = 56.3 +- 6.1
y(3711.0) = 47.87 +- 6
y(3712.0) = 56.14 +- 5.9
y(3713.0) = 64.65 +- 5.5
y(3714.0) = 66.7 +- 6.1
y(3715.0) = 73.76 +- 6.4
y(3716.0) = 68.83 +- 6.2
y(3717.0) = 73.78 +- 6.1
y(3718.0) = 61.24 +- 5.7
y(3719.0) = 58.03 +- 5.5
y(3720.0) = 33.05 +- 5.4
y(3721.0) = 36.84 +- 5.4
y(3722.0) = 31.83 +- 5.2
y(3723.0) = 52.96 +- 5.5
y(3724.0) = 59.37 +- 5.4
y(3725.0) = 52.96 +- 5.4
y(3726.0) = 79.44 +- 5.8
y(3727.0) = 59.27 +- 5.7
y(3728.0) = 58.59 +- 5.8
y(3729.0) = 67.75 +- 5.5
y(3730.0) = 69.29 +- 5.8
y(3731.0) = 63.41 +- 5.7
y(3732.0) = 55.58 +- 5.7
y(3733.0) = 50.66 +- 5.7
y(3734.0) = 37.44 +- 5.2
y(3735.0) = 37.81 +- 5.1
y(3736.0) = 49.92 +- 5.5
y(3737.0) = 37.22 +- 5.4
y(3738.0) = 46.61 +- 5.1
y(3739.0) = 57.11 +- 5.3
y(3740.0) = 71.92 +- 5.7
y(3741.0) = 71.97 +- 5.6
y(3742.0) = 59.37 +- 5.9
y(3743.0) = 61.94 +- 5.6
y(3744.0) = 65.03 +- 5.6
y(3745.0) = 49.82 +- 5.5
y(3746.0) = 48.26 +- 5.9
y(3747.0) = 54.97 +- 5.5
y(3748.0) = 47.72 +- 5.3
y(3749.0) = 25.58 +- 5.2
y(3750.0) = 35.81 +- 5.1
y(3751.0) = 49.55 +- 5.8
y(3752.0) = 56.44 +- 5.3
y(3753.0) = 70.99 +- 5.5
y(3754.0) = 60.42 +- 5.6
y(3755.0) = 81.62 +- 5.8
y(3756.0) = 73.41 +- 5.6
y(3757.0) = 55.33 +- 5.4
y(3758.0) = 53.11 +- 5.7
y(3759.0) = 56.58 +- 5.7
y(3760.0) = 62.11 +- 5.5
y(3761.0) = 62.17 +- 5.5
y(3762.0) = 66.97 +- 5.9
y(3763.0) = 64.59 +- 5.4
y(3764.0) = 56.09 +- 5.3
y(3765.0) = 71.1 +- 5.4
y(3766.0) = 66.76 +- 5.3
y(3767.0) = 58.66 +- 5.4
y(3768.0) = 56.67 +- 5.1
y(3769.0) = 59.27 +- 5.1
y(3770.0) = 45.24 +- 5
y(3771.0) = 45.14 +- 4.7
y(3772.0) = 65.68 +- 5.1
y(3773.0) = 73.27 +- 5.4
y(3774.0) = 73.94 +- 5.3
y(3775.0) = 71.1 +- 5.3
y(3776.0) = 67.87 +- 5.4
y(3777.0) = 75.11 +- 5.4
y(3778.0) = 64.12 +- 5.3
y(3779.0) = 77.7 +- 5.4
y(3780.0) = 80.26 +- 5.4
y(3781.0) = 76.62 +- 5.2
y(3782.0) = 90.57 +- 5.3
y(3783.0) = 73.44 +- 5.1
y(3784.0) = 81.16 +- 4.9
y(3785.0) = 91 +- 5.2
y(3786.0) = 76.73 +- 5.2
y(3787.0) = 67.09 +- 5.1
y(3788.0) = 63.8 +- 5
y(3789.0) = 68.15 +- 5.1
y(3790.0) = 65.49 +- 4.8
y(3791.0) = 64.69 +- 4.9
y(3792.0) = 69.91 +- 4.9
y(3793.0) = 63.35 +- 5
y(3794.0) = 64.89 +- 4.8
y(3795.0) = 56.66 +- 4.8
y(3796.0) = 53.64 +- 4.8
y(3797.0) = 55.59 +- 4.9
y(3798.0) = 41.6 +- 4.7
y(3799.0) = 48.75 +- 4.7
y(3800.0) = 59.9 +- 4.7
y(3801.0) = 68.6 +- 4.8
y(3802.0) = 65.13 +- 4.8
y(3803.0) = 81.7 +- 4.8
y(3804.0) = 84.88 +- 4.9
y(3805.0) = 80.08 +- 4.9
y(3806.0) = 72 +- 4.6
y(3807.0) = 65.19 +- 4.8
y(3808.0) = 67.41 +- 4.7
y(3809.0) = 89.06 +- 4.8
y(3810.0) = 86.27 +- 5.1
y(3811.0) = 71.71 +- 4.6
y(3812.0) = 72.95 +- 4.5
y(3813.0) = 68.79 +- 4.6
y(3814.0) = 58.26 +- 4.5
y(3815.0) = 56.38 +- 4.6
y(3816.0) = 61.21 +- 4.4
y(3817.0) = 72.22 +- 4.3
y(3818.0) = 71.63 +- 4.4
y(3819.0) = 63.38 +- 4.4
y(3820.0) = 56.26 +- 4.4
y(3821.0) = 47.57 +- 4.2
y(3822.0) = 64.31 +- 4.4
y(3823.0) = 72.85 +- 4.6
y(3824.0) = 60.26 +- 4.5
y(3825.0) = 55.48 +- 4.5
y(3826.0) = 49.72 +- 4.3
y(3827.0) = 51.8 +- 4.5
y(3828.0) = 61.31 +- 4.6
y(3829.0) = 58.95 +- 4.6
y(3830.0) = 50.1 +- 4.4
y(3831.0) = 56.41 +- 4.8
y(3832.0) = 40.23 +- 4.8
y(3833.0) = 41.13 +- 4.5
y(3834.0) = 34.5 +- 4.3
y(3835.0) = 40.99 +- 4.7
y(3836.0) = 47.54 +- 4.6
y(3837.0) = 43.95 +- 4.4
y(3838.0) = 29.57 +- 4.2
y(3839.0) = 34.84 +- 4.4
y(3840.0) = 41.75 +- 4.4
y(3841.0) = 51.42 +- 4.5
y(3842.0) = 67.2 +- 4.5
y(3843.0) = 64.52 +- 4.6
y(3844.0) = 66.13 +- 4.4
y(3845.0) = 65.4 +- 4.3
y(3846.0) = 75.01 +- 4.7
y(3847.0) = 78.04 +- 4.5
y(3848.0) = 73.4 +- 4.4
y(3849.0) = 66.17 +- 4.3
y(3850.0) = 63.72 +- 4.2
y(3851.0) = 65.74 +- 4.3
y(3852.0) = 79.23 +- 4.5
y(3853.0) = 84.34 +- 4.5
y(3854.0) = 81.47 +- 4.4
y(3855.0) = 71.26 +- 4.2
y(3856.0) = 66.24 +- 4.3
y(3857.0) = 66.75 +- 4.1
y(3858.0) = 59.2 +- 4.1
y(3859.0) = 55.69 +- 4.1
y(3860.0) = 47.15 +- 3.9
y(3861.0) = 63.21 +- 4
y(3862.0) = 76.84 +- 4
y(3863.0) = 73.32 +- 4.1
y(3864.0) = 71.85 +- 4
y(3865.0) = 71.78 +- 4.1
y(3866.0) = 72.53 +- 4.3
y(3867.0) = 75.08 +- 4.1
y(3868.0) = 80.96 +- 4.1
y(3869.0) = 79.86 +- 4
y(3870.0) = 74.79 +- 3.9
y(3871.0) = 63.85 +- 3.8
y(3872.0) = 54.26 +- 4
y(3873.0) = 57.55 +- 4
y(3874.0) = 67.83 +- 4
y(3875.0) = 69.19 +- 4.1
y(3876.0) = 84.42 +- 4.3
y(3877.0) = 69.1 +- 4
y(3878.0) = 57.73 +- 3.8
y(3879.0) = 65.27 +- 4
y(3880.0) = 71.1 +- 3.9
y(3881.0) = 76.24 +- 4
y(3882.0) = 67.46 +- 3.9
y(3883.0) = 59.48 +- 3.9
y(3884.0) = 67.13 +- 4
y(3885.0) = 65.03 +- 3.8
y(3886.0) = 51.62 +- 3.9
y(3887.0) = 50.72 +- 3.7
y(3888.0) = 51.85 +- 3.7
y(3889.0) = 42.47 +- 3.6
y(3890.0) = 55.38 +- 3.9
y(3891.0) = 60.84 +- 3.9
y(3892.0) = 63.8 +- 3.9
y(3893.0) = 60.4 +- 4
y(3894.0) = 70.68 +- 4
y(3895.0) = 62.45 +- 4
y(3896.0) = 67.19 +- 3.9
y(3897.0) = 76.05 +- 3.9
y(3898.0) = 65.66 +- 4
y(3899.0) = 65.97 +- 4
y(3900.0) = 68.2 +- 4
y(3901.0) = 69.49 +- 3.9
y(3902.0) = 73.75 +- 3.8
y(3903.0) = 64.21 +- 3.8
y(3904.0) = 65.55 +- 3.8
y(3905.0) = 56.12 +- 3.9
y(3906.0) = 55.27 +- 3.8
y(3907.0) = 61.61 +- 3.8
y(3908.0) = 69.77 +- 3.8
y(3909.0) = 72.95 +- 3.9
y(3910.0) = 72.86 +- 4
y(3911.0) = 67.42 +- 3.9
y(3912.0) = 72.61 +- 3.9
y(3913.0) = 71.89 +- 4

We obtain 4.5 Ang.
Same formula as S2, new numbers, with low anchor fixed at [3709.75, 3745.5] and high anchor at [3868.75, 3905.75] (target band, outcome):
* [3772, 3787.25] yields -4.2 Ang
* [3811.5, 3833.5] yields 1.0 Ang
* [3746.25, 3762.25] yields 0.4 Ang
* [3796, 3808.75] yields -1.1 Ang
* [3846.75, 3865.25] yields -1.8 Ang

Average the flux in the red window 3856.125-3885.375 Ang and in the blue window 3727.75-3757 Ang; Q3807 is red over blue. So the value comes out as 1.2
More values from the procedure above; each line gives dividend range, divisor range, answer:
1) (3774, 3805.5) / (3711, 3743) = 1.22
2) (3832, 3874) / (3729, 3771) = 1.11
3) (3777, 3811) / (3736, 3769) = 1.21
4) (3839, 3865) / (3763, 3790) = 0.96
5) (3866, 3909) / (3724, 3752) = 1.20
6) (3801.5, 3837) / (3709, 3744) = 1.09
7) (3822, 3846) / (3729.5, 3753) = 0.99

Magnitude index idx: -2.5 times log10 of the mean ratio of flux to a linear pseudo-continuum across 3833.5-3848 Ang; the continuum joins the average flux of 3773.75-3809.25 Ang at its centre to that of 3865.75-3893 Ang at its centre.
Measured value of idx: 0.24 mag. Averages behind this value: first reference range 69.8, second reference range 64.9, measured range 53.6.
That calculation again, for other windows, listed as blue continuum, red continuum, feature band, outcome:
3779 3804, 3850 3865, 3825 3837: 0.375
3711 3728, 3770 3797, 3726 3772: 0.107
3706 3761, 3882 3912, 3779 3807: -0.172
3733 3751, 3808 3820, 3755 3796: -0.131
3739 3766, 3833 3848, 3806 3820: -0.248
